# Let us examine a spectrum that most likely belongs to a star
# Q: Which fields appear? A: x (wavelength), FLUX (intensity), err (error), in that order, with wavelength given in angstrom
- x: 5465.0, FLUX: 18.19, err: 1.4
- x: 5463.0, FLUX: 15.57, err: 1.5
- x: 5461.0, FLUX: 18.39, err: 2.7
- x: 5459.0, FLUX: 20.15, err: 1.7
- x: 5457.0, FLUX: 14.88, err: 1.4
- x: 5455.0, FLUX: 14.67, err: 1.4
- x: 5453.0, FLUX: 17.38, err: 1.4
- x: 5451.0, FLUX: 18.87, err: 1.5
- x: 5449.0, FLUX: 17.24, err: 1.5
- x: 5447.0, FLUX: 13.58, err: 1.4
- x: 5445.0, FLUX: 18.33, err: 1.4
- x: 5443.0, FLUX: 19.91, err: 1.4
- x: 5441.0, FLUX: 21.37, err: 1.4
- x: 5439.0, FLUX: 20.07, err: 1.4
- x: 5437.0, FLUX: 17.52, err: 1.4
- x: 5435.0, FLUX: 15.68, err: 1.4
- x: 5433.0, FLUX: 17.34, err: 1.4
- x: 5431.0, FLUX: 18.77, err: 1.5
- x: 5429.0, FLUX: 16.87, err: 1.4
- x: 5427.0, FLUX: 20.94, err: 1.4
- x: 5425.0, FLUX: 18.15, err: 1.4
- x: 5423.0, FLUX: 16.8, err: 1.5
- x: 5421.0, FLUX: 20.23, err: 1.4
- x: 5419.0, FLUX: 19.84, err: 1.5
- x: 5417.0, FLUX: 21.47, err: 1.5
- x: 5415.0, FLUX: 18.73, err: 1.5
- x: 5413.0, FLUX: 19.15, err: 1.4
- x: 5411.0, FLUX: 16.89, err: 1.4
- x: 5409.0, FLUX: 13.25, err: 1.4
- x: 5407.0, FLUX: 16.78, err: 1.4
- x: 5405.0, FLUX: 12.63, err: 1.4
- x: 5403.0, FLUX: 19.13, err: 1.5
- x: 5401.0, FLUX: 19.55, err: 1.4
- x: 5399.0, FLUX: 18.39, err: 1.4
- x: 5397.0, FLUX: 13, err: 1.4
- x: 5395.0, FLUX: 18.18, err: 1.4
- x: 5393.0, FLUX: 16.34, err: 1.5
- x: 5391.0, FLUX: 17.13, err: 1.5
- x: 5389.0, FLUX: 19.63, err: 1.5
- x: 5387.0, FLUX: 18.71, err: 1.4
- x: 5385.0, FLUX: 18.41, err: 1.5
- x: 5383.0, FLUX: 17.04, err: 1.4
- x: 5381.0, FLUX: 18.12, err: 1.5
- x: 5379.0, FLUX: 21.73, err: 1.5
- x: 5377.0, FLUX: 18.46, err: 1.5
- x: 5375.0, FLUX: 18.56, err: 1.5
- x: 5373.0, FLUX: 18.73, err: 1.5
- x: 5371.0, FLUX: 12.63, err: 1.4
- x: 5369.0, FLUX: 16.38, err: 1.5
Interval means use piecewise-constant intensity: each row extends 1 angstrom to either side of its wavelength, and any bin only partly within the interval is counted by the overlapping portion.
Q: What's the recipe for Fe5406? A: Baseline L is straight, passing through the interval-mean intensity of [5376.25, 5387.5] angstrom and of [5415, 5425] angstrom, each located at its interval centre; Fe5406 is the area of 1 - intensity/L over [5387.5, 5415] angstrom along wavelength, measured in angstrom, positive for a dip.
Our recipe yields 2.9 angstrom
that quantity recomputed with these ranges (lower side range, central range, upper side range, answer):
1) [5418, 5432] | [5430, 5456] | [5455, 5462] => 0.4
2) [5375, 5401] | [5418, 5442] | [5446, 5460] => -2.1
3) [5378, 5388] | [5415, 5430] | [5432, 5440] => -1.0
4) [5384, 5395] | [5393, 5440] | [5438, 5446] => 3.1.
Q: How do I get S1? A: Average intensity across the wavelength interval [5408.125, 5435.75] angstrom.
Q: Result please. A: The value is 18.2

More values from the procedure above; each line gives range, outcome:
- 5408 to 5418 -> 17.9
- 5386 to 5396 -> 18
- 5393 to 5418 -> 17.2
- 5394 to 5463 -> 17.7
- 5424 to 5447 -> 18.4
